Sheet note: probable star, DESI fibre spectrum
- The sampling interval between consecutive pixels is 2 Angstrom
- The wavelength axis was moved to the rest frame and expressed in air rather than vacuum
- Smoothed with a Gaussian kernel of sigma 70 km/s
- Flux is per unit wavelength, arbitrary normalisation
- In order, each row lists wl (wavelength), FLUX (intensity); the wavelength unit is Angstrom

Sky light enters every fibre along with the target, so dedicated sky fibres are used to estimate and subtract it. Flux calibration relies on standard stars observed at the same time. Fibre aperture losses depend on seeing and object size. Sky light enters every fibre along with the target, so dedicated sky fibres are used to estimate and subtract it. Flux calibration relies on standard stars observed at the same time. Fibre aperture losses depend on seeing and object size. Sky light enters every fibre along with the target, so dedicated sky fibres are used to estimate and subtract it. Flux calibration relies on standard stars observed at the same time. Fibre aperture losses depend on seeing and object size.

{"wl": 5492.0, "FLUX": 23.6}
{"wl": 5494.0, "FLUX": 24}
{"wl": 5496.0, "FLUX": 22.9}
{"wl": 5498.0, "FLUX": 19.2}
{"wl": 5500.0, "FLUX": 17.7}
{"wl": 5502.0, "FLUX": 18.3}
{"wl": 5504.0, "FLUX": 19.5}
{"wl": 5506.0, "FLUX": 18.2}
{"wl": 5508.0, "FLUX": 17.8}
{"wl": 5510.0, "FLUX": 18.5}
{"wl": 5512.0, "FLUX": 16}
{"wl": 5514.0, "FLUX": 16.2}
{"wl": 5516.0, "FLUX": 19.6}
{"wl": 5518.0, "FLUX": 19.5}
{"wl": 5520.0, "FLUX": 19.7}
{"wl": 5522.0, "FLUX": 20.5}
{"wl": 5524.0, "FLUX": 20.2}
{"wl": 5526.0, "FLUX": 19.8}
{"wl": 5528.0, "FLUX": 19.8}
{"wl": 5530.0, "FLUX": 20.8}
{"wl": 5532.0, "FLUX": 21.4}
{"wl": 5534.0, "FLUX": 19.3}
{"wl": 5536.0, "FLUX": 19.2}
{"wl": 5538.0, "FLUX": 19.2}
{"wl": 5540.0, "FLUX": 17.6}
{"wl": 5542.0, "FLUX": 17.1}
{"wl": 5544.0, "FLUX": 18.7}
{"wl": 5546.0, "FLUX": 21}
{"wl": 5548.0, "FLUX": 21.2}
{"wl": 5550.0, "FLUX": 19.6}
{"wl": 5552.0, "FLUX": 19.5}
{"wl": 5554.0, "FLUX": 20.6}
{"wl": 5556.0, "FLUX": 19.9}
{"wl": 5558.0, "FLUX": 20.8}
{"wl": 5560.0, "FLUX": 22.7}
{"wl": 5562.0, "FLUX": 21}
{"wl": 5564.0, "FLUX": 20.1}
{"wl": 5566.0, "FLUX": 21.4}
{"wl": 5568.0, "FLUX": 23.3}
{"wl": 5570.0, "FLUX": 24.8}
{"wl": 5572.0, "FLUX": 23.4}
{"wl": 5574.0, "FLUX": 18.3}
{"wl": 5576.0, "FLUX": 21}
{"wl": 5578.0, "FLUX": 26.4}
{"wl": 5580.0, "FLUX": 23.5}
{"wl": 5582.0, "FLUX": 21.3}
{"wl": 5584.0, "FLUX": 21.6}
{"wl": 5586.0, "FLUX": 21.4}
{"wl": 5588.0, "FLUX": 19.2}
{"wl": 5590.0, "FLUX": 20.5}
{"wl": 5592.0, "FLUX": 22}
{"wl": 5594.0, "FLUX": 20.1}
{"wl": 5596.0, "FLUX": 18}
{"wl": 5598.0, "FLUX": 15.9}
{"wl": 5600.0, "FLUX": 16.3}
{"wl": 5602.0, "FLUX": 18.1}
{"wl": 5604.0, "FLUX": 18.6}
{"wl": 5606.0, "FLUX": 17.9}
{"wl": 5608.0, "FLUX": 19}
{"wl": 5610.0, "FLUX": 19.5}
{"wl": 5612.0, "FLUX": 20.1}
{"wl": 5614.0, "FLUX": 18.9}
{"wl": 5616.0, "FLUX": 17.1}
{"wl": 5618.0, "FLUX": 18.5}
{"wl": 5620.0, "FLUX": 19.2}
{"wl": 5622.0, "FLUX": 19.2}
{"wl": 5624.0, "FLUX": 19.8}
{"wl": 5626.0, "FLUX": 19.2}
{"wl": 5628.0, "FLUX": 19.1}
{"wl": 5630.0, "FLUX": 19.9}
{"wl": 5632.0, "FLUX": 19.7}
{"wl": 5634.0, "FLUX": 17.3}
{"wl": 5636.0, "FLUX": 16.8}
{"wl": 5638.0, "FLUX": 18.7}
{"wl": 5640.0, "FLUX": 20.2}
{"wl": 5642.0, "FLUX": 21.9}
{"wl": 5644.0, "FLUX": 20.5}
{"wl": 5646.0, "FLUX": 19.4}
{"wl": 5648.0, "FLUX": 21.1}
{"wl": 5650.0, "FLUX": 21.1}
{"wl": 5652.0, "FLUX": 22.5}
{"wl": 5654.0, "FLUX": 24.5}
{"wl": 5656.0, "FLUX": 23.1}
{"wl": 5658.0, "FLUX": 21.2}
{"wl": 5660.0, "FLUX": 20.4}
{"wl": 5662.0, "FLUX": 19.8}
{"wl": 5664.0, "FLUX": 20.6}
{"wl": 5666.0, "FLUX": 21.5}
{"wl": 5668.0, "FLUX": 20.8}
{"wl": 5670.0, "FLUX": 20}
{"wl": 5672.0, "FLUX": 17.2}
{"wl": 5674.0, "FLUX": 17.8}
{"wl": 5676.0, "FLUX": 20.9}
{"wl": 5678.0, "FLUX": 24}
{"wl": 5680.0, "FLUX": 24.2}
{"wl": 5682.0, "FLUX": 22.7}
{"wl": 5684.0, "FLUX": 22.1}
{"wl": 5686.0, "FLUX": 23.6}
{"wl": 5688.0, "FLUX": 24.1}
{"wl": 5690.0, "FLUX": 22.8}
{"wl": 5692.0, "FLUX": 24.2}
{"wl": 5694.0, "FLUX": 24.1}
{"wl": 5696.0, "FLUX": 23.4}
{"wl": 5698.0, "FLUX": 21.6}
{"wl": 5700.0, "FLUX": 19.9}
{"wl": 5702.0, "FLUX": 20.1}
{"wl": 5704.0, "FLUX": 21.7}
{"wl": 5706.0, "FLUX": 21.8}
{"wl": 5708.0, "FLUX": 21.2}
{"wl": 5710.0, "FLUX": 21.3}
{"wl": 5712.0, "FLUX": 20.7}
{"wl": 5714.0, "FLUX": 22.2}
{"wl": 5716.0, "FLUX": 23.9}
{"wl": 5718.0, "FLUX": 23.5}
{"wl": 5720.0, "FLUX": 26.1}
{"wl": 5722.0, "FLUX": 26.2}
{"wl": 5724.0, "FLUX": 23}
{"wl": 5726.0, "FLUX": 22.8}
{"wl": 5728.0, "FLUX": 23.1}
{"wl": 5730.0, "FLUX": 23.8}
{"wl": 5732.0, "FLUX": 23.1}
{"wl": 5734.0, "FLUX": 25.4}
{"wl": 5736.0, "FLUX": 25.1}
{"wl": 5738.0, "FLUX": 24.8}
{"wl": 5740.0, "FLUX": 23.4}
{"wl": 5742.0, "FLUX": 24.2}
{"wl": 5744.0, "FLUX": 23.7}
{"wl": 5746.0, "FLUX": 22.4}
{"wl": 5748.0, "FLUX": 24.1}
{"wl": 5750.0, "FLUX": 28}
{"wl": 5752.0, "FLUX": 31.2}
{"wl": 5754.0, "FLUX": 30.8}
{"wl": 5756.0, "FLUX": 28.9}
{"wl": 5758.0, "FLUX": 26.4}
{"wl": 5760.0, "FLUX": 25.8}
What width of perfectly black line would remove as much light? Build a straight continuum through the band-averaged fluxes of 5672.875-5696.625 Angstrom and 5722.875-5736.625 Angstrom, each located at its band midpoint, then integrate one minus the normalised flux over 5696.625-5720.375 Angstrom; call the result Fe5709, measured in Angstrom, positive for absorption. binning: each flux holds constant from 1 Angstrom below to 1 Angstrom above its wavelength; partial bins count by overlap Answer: 1.4 Angstrom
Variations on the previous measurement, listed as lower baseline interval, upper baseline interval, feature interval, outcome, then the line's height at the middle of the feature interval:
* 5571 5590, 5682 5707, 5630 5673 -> 3.5 Angstrom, 22.2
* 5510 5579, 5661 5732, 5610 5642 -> 3.4 Angstrom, 21.3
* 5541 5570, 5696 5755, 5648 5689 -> 2.0 Angstrom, 22.7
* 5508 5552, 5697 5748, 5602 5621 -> 1.9 Angstrom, 20.8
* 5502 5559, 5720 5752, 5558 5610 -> 0.0 Angstrom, 20.7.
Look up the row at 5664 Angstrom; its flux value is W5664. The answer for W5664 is 20.6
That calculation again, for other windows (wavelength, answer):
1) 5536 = 19.2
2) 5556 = 19.9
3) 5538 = 19.2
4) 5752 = 31.2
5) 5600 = 16.3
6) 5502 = 18.3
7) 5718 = 23.5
